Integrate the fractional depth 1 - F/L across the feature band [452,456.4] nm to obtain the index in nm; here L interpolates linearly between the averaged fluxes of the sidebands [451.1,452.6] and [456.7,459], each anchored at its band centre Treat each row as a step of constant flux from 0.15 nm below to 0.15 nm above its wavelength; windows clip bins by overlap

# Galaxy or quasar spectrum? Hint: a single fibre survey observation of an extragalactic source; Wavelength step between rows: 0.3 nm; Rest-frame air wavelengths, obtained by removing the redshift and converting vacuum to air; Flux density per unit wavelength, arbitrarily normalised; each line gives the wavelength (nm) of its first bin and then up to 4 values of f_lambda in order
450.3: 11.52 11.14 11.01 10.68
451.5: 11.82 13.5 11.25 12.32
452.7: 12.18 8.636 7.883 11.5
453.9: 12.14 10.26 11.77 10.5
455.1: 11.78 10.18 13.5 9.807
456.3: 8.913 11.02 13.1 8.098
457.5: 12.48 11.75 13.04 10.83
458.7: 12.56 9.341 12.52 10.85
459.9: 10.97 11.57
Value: 0.35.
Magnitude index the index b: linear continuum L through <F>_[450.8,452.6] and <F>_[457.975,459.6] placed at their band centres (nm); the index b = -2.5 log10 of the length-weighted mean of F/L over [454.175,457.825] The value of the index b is 0.06 mag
